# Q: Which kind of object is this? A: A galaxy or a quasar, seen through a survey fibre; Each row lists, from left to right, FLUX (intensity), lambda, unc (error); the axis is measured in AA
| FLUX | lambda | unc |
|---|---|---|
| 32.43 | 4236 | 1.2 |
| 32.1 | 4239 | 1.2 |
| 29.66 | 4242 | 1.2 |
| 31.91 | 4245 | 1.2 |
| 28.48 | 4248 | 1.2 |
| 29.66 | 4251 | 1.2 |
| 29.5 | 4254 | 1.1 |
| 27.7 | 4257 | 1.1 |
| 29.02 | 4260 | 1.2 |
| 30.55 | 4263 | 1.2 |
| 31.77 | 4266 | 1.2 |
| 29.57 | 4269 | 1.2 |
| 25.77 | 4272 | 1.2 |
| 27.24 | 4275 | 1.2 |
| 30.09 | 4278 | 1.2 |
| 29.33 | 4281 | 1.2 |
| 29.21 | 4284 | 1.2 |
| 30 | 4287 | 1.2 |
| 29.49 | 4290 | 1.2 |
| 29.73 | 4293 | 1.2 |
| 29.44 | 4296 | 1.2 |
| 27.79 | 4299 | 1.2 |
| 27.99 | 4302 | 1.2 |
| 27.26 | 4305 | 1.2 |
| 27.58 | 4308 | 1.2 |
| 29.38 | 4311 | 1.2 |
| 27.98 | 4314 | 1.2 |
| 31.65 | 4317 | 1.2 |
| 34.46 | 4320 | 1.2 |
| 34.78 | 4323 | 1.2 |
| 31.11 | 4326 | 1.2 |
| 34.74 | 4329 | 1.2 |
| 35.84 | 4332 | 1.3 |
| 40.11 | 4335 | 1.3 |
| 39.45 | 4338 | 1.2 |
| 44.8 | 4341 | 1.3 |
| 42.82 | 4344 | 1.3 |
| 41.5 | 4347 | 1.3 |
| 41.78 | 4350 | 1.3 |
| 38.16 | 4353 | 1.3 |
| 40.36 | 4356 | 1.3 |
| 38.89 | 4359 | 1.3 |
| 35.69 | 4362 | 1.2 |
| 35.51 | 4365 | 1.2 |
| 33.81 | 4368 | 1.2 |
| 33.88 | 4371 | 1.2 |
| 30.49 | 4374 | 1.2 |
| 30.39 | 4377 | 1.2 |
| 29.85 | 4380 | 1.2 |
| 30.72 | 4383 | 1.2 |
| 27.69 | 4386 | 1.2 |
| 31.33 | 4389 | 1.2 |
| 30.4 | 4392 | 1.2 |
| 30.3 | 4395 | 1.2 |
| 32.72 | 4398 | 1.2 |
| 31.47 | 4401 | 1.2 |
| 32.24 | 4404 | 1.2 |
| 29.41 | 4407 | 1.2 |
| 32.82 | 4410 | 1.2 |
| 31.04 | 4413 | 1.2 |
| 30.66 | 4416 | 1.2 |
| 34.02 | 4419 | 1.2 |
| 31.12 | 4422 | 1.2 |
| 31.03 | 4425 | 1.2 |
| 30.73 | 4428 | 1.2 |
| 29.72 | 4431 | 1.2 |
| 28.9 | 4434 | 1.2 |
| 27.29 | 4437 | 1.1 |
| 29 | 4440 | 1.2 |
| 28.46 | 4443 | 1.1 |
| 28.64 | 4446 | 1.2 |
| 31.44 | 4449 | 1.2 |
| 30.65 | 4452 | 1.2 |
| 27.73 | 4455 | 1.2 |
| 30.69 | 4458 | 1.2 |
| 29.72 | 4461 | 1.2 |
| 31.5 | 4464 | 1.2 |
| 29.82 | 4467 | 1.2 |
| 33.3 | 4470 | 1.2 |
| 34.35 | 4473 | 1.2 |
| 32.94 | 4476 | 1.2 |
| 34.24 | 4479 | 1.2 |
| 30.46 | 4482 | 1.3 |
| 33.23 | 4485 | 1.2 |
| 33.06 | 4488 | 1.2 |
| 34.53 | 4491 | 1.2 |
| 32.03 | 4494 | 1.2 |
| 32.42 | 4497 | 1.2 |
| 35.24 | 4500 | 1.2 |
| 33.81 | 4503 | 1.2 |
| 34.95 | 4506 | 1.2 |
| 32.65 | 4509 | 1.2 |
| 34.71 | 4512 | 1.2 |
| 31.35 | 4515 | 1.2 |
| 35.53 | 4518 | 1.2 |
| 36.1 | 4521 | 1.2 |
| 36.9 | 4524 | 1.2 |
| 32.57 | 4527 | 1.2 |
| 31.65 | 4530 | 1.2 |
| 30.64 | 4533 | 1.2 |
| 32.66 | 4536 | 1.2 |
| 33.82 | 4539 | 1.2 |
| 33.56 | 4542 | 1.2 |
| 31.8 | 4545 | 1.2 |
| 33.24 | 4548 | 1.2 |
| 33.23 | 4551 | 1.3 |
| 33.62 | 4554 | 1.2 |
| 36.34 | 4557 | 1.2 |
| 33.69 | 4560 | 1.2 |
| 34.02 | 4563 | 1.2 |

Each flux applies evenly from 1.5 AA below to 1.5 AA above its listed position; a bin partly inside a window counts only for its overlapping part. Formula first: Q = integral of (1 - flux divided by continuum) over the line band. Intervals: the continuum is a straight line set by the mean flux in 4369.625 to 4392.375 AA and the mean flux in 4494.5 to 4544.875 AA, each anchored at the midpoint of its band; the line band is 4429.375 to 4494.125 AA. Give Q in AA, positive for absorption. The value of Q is 2.8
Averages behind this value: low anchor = 30.6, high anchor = 33.6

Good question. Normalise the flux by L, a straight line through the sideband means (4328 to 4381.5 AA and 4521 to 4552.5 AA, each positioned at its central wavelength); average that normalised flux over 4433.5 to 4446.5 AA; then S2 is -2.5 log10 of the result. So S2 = 0.23 mag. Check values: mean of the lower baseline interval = 37.1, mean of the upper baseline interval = 33.2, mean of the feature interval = 28.4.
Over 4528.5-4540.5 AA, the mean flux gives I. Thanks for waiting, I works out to 32.2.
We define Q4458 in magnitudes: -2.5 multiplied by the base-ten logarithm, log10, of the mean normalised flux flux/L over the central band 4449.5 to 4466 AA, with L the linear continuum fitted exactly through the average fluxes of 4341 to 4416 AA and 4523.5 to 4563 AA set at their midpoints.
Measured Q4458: 0.12 mag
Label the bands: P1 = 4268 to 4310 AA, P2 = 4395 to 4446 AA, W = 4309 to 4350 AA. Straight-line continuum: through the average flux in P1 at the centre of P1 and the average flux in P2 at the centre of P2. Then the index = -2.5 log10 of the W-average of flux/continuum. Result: -0.23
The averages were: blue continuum 28.6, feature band 36.2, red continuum 30.6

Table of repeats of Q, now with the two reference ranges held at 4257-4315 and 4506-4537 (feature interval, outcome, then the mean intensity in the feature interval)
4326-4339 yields -3.01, 36.7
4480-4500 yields 0.05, 32.9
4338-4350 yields -4.95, 42.4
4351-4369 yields -4.12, 37.3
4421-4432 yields 0.35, 30.7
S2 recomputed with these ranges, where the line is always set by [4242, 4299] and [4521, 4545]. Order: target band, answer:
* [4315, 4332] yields -0.11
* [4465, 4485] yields -0.01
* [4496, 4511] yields -0.04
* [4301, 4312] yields 0.07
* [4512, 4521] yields -0.04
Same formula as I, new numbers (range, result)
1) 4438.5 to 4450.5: 29.4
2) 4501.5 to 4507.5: 34.4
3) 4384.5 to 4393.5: 29.8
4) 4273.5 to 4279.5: 28.7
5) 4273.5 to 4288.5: 29.2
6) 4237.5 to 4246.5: 31.2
